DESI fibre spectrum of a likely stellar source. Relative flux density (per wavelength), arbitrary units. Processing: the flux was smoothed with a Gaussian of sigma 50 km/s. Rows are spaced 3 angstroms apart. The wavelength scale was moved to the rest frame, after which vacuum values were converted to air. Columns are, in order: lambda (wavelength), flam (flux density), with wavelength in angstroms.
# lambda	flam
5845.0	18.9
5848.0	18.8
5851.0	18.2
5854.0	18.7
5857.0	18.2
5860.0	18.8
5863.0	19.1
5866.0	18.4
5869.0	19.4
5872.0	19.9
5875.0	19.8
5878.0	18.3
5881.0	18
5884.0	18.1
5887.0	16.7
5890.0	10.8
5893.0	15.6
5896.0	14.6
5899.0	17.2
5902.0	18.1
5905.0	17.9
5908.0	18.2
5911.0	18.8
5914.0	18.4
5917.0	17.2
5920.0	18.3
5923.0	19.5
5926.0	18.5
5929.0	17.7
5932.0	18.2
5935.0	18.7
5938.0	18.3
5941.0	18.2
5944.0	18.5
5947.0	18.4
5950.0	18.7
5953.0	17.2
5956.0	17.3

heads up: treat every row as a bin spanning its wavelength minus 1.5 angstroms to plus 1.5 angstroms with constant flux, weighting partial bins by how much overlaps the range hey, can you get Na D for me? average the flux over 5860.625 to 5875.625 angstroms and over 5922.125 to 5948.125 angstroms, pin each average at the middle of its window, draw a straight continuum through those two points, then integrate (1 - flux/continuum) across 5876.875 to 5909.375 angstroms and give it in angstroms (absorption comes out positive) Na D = 3.93 angstroms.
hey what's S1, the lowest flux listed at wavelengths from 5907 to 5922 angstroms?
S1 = 17.2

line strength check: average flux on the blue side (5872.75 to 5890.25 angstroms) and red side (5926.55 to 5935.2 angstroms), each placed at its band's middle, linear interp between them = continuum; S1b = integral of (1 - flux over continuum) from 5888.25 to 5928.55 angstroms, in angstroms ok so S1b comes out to 1.6 angstroms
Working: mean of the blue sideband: 17.5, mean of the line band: 17.2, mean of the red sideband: 18.2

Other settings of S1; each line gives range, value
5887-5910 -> 10.8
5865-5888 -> 16.7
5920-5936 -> 17.7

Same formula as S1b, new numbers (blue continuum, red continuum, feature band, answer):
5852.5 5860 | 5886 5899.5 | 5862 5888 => -3.3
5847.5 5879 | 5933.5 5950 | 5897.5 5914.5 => 0.5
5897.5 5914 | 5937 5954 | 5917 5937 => -0.2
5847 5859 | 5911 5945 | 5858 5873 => -0.5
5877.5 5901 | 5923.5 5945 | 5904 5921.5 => -0.9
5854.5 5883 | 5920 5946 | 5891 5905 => 1.7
